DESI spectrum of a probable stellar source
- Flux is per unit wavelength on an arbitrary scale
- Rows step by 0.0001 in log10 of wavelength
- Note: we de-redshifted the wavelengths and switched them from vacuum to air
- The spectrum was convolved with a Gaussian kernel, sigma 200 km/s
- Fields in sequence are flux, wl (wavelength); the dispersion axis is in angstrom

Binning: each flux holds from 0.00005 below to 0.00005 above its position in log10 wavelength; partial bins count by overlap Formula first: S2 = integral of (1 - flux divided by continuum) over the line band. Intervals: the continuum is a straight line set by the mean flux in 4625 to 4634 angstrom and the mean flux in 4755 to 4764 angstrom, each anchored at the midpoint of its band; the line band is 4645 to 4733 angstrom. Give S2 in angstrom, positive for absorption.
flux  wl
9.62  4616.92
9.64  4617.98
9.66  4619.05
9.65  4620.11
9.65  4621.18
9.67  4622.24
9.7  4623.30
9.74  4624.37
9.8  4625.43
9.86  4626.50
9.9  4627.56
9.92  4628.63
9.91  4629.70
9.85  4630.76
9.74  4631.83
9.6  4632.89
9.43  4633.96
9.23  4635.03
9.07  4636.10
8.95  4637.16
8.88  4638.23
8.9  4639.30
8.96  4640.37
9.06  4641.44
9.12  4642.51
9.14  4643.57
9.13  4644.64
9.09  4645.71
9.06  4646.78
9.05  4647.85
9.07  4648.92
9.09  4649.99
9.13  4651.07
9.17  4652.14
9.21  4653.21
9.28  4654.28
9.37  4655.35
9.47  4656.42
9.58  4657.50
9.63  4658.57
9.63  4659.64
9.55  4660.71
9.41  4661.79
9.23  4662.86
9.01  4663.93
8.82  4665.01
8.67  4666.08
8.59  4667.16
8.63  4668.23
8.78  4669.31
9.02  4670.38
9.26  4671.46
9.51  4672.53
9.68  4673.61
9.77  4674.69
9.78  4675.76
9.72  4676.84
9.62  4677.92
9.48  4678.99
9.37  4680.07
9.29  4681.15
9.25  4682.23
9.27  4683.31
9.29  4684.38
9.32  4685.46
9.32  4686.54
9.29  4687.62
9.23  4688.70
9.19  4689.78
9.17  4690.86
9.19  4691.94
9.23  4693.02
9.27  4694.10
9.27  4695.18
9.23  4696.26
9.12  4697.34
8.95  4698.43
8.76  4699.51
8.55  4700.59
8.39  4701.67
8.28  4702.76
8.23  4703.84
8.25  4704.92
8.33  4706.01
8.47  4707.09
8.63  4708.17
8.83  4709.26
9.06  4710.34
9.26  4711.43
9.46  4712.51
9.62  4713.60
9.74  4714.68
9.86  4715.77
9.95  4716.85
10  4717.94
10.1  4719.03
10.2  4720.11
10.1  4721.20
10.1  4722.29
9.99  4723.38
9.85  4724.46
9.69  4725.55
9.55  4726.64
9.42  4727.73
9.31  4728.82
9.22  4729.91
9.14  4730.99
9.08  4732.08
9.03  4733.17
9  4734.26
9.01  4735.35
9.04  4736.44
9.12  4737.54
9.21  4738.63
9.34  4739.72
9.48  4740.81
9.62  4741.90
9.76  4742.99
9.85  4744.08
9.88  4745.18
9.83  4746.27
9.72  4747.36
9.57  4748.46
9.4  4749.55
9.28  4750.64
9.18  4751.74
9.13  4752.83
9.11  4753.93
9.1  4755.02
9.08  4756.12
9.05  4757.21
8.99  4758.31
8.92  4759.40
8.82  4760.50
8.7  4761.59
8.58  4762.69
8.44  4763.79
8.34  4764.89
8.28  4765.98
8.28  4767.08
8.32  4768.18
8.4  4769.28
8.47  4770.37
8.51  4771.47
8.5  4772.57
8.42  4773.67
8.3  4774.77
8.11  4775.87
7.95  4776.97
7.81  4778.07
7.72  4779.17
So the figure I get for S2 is 0.94 angstrom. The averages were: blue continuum 9.8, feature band 9.26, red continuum 8.85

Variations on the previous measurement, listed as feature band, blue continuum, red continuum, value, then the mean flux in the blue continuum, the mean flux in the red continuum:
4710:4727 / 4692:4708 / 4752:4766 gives -2.0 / 8.75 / 8.84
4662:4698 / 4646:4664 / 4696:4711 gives -1.1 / 9.3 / 8.64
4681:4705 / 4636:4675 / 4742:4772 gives 0.2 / 9.16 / 9.01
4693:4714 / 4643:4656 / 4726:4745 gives 0.9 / 9.16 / 9.32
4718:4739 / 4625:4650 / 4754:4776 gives -1.6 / 9.33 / 8.6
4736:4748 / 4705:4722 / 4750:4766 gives -0.6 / 9.42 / 8.89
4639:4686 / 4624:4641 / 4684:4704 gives 0.1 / 9.48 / 9.03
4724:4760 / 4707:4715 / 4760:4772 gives -2.3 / 9.16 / 8.47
